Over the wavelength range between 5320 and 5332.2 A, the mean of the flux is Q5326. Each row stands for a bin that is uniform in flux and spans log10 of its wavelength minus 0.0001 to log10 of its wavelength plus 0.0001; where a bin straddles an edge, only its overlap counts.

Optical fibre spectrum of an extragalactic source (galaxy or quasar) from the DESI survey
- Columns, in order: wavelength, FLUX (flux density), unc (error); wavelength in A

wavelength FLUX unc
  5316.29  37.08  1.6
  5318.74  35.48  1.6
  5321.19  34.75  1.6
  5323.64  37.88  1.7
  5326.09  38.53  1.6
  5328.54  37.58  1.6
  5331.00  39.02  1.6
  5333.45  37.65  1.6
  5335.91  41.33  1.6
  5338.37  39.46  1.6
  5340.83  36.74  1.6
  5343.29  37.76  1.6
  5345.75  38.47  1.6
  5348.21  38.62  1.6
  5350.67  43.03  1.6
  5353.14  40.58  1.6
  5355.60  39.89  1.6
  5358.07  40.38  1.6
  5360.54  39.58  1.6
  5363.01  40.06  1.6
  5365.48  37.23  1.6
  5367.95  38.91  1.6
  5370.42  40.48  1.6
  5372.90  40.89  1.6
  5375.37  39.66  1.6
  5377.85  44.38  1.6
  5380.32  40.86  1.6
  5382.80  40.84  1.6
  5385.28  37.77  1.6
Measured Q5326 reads 37.6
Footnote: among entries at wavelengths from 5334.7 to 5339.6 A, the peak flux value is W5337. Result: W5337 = 41.33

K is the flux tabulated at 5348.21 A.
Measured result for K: 38.62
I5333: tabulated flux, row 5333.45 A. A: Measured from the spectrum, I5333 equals 37.65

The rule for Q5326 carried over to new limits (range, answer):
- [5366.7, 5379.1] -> 40.9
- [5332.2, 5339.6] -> 39.5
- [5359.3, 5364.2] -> 39.8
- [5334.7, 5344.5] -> 38.8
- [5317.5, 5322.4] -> 35.1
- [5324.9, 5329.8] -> 38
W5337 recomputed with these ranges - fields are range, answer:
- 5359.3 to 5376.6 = 40.89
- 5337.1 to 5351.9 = 43.03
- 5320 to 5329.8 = 38.53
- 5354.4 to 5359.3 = 40.38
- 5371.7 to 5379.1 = 44.38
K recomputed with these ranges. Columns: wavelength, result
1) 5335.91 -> 41.33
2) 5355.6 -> 39.89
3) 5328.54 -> 37.58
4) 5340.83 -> 36.74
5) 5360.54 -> 39.58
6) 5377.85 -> 44.38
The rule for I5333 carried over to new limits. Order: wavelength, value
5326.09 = 38.53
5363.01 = 40.06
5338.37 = 39.46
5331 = 39.02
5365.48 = 37.23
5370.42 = 40.48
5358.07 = 40.38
